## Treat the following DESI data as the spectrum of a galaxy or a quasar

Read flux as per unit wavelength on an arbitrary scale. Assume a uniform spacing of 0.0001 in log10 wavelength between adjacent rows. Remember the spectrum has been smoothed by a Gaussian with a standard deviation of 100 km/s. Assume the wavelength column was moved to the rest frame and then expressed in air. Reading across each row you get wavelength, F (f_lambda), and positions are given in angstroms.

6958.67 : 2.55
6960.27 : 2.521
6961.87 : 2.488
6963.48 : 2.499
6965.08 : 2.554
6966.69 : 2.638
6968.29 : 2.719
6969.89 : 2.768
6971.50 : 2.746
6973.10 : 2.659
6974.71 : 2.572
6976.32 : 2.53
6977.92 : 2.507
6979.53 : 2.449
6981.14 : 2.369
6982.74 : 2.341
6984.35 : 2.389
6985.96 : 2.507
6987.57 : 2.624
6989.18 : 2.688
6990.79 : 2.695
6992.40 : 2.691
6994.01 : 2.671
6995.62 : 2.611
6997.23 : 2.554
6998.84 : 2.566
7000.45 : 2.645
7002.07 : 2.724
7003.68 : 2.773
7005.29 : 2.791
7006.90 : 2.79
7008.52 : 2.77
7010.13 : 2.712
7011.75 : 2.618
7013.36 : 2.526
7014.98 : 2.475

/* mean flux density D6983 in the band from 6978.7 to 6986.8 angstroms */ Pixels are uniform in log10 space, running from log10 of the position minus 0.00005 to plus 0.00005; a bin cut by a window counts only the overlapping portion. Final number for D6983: 2.41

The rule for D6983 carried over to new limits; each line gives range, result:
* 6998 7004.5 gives 2.68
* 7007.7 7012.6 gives 2.7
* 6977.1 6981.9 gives 2.44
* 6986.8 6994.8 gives 2.67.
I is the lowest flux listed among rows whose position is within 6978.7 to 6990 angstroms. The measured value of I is 2.341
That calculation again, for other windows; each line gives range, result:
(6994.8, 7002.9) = 2.554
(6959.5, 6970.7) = 2.488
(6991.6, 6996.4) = 2.611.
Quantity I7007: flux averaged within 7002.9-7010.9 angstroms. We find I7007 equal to 2.77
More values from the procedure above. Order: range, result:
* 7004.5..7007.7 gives 2.79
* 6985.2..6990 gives 2.61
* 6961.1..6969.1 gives 2.58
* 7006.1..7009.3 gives 2.77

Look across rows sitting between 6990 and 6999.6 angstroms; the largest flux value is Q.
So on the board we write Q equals 2.695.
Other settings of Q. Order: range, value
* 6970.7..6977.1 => 2.746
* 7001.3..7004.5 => 2.773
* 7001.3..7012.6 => 2.791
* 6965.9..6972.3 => 2.768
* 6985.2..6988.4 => 2.624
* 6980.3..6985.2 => 2.389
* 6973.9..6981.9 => 2.572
